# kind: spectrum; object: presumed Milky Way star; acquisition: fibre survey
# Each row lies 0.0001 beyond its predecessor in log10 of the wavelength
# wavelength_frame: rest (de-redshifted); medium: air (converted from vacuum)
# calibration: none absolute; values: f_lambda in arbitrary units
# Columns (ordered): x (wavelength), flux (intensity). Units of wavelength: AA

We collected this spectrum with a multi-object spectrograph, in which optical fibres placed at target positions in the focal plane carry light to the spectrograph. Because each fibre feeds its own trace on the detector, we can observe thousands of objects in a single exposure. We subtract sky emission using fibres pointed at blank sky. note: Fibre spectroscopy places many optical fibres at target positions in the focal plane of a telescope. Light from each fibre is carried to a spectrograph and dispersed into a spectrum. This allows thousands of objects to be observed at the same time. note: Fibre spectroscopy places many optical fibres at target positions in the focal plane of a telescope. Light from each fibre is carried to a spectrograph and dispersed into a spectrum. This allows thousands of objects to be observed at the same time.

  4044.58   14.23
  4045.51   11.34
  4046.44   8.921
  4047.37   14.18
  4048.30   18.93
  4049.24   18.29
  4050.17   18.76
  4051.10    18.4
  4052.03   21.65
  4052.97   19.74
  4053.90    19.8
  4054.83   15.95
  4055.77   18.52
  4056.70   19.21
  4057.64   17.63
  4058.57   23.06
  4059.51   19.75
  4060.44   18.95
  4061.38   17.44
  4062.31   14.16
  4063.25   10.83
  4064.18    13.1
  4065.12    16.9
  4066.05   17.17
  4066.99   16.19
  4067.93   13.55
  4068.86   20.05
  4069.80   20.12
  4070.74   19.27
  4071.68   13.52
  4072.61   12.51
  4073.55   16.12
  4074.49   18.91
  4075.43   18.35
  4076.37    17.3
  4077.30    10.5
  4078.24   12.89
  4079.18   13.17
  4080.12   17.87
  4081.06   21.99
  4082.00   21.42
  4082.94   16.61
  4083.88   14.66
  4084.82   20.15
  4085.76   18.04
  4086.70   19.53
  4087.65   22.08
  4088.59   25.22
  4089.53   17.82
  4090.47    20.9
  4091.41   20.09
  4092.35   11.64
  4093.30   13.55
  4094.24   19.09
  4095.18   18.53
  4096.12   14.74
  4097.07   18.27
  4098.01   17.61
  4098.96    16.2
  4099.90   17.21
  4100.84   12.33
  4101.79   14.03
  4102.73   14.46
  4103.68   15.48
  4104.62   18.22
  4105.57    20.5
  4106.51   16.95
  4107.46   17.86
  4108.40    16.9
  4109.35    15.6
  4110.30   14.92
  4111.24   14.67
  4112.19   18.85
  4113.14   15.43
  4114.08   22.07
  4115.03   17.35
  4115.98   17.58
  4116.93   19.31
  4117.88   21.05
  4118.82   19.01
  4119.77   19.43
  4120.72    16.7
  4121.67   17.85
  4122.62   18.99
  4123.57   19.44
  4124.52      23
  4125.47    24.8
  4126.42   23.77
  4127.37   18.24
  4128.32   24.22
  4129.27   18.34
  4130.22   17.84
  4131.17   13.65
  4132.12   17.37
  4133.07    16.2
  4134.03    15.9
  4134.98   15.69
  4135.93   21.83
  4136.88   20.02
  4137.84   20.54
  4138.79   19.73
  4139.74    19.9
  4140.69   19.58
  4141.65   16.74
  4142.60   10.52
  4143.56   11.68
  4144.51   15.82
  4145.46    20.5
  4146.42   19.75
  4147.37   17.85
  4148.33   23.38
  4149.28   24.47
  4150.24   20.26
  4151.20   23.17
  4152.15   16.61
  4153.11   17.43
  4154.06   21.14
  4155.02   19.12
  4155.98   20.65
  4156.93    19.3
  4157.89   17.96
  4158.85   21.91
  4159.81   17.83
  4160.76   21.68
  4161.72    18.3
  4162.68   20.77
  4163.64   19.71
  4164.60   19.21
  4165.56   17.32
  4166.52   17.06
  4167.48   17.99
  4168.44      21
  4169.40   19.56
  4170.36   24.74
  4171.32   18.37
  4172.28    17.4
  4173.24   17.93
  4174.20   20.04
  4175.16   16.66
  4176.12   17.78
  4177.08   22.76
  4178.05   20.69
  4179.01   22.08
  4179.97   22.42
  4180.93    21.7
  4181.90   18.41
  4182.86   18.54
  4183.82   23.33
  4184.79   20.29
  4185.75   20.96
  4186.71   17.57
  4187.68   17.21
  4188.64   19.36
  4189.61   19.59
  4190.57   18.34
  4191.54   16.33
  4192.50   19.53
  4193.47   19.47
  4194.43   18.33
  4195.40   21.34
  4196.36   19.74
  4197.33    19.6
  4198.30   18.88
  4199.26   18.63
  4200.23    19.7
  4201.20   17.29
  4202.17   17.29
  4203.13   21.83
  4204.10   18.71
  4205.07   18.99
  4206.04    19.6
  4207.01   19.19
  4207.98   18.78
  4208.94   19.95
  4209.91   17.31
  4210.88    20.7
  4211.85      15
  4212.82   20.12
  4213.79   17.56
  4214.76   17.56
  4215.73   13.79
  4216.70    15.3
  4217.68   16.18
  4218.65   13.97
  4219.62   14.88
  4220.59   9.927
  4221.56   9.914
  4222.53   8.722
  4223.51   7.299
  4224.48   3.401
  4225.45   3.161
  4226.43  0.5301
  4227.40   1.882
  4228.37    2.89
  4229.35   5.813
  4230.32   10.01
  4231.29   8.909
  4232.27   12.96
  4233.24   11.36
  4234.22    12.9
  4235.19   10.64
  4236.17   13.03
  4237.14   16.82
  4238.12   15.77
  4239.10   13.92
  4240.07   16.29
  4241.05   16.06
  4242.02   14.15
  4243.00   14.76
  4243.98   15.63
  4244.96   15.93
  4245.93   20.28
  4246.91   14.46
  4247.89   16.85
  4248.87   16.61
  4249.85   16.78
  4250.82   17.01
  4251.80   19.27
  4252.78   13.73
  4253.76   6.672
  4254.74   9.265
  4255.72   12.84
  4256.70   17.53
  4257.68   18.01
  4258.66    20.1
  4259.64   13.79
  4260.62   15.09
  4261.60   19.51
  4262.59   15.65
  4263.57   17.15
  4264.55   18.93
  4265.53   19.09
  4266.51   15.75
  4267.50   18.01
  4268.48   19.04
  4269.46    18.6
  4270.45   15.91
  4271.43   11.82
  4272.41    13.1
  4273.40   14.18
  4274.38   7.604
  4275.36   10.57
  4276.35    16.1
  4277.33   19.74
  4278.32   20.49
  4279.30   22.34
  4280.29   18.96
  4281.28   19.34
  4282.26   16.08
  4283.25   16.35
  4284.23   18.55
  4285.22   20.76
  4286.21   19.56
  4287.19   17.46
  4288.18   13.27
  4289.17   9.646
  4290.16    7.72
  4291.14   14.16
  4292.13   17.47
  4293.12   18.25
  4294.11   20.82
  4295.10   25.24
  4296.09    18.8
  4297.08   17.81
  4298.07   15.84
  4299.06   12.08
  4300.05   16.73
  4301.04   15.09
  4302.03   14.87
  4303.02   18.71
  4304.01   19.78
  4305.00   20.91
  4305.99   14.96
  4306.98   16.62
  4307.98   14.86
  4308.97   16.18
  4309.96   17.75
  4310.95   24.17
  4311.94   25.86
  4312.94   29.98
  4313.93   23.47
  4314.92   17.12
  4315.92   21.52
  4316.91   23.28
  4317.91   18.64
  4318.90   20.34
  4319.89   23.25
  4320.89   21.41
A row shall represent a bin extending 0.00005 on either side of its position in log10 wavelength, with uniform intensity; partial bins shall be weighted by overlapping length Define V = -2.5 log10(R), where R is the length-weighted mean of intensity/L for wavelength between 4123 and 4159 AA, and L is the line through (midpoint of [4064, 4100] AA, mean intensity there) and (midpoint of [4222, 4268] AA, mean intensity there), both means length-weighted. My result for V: -0.21 mag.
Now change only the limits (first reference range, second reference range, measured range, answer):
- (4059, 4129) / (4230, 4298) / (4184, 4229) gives 0.05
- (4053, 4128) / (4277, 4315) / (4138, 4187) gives -0.09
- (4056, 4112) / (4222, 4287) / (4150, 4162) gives -0.23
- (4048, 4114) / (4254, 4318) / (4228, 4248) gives 0.29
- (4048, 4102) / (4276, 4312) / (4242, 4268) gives 0.10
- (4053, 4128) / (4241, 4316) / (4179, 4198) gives -0.14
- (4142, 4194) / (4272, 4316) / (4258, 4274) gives 0.09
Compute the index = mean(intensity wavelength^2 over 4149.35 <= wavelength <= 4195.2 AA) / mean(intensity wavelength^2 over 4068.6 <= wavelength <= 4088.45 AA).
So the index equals 1.17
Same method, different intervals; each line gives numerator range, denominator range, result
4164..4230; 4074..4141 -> 0.97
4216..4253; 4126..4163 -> 0.68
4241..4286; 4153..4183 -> 0.87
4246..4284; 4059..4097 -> 1.03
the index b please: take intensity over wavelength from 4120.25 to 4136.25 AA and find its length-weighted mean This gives 19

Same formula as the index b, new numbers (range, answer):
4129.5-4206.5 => 19.1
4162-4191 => 19.6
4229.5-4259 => 14.5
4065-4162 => 18.1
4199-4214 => 18.8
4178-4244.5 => 15.6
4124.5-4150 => 18.9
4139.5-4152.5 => 18.6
